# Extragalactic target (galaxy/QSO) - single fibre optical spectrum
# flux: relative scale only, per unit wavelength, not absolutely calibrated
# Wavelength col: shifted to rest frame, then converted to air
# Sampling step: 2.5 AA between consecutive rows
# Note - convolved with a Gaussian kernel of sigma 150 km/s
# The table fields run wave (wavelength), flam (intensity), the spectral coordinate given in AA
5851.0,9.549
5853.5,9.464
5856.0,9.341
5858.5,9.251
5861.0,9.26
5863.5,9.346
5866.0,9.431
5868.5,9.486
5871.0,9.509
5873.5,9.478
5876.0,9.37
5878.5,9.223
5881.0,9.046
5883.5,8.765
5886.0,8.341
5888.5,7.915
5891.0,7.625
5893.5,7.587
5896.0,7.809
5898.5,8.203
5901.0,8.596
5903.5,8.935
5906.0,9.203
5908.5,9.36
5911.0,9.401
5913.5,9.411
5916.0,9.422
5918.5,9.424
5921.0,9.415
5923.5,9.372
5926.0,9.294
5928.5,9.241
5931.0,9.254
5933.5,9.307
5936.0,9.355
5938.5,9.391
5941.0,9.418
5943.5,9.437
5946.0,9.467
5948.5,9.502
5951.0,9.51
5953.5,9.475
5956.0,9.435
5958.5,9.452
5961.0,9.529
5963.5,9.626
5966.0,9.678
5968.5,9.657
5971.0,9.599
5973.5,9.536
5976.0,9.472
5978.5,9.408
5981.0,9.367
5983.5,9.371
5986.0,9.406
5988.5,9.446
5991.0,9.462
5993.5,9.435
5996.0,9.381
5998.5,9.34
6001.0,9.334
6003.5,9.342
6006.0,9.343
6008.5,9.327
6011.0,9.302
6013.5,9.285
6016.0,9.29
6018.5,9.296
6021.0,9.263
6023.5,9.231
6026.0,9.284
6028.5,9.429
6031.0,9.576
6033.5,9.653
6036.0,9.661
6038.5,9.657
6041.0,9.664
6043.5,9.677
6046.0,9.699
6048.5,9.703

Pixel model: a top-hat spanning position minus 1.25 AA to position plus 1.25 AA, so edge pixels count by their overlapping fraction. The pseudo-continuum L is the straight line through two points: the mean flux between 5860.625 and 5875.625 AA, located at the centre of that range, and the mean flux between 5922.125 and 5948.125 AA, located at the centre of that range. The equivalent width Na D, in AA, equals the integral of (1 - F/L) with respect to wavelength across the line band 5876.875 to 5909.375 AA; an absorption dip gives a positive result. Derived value 3.1 AA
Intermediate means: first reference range 9.42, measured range 8.51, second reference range 9.36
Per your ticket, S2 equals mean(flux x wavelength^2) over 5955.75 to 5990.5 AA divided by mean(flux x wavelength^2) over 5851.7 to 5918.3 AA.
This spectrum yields 1.09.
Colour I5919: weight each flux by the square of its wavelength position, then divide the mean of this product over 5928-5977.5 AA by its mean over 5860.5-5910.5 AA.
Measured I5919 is 1.10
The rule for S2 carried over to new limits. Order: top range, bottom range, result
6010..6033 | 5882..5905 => 1.19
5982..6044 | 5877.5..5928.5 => 1.11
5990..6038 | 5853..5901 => 1.11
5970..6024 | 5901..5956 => 1.03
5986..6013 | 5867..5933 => 1.08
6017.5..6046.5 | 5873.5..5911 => 1.15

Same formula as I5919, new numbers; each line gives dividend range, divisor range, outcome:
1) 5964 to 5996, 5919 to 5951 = 1.03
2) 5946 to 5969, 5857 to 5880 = 1.05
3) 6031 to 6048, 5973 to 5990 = 1.05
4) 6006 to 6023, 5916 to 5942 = 1.02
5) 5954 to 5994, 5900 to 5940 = 1.04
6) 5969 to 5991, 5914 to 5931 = 1.03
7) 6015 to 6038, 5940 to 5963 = 1.02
